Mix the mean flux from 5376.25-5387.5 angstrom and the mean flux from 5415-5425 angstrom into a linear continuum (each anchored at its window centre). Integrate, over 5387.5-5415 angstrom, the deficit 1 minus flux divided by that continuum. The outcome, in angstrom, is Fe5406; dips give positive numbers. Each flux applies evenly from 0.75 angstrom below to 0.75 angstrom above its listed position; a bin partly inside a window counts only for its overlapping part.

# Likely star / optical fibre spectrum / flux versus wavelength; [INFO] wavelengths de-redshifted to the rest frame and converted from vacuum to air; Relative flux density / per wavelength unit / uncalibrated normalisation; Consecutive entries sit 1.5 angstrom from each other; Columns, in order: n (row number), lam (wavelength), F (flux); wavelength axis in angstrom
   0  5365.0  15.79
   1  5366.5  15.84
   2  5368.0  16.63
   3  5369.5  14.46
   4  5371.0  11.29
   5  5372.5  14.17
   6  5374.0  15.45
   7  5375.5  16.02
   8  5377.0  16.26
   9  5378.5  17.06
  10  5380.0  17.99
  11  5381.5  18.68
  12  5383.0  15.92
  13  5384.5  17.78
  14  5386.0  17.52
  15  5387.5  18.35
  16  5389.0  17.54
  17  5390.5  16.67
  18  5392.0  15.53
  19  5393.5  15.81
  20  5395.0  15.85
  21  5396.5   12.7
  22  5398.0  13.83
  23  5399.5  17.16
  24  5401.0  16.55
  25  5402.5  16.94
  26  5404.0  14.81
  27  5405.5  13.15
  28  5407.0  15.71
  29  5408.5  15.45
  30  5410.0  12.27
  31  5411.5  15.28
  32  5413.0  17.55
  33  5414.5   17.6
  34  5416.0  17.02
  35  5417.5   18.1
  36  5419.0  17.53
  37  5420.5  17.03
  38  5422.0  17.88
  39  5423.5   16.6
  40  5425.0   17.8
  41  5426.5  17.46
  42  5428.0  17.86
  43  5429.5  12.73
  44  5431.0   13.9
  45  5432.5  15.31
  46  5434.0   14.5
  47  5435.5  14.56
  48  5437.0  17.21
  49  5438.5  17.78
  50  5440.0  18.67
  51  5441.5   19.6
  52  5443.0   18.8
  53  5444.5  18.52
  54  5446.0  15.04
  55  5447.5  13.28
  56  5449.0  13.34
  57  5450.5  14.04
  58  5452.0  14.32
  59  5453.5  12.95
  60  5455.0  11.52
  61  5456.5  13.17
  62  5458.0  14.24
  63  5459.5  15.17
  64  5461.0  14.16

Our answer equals 2.8 angstrom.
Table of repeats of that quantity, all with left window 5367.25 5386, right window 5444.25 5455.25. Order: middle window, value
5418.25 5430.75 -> -1.7 angstrom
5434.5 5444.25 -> -2.3 angstrom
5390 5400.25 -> 0.1 angstrom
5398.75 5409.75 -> -0.2 angstrom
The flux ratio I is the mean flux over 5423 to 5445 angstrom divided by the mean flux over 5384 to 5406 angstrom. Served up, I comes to 1.04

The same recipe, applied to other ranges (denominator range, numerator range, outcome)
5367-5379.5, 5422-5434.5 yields 1.04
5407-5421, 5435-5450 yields 1.02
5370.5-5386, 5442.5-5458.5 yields 0.89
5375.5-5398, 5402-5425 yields 0.98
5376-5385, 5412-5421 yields 1.01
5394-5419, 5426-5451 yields 1.02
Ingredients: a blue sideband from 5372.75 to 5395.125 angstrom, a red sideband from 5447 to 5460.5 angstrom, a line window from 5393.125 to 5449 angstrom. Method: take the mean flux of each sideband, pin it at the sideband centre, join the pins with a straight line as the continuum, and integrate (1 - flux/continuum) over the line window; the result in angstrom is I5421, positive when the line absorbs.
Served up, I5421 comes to -4.1 angstrom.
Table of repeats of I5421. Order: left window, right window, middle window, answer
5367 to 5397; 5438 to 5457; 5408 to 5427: -1.2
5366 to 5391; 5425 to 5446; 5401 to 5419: 0.7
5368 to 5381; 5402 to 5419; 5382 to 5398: -0.7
